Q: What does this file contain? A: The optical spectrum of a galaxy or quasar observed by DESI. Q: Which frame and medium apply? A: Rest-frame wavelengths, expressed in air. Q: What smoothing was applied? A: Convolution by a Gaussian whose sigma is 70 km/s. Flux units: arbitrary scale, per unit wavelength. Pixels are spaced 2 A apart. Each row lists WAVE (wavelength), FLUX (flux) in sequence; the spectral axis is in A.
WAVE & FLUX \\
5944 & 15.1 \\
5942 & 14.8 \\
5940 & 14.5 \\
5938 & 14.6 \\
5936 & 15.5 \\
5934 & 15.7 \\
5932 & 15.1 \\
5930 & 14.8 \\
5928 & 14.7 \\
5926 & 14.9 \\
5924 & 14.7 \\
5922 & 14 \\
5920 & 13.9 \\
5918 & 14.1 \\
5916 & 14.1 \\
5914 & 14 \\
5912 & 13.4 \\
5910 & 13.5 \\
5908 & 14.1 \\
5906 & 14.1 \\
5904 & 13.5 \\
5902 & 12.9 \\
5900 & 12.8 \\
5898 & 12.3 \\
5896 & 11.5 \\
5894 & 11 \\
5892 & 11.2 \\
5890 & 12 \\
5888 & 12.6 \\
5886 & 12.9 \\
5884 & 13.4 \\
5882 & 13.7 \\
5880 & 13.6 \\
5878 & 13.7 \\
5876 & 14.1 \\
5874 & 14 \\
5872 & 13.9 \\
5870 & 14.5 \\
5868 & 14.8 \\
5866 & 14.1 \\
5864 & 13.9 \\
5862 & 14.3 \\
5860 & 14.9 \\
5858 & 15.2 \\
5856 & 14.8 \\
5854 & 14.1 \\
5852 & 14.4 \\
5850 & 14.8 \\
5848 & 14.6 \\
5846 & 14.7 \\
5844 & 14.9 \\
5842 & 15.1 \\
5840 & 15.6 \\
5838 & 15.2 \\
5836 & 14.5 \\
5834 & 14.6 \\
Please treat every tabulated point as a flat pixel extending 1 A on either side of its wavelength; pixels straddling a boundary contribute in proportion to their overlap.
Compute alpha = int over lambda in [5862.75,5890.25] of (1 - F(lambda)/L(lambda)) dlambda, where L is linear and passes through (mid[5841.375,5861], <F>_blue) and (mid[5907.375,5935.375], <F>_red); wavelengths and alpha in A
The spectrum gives 1.7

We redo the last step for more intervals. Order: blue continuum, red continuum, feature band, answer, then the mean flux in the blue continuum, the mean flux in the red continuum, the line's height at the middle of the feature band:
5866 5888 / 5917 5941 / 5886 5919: 3.1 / 13.8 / 14.7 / 14.3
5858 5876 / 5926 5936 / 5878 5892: 1.5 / 14.3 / 15.1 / 14.6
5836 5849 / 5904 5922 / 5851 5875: 0.4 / 15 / 13.9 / 14.7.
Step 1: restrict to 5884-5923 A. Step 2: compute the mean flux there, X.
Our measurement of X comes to 13.1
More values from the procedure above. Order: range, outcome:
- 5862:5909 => 13.3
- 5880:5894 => 12.6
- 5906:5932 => 14.2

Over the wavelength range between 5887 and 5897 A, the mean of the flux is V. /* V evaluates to 11.7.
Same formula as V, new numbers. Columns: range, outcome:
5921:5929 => 14.6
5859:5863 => 14.6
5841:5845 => 15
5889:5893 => 11.6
